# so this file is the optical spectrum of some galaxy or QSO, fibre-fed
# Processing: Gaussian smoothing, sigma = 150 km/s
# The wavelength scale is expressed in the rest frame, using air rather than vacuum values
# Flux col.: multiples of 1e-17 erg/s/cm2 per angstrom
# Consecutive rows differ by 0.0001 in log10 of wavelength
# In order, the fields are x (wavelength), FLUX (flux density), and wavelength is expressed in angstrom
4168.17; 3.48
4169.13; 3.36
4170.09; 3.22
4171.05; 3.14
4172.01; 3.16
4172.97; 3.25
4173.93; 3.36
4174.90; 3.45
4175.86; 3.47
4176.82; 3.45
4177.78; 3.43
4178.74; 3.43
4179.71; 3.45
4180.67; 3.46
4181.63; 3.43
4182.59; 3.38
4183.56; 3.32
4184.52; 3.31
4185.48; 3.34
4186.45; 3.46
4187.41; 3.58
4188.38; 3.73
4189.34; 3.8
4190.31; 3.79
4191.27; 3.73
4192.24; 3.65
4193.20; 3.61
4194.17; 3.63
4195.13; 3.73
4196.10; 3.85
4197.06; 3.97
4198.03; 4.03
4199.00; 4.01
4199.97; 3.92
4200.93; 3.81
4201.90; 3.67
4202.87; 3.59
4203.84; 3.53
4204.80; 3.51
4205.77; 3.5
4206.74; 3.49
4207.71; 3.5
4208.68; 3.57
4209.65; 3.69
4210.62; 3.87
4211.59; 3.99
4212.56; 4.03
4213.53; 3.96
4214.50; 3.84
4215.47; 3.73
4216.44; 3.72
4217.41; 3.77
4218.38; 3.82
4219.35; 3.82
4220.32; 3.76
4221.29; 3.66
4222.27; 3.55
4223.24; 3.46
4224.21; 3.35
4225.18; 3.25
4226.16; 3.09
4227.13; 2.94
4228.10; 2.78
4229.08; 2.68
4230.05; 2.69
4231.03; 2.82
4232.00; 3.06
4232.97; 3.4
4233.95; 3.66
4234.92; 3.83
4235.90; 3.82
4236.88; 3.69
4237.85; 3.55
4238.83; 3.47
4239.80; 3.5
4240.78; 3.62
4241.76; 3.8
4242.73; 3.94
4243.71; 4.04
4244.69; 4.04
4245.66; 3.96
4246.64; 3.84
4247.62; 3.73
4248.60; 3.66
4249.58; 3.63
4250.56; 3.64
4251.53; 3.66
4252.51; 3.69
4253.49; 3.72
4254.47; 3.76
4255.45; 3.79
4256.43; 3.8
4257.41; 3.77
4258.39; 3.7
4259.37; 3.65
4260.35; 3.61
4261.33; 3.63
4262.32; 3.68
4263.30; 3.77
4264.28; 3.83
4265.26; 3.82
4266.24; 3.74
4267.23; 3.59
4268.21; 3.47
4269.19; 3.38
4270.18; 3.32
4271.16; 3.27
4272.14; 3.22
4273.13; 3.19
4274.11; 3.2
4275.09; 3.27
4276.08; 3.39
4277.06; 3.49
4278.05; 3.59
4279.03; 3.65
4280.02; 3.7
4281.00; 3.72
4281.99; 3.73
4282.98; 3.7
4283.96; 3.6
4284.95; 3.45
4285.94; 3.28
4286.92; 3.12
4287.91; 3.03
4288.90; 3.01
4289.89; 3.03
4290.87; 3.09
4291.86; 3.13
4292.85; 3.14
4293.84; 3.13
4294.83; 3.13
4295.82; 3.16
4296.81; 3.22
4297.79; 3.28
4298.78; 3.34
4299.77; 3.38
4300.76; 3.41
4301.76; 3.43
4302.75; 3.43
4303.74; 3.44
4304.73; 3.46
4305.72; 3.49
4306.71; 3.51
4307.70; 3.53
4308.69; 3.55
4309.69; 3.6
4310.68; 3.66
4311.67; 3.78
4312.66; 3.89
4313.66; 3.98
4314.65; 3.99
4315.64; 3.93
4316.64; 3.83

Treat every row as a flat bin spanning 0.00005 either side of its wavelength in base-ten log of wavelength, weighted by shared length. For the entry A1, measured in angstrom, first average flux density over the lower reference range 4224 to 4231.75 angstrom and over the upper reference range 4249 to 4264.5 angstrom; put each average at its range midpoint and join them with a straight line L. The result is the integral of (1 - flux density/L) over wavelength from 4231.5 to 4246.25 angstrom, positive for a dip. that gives -2.1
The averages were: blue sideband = 2.94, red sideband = 3.71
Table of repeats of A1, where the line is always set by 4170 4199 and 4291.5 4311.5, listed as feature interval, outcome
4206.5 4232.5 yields 0.08 angstrom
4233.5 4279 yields -2.65 angstrom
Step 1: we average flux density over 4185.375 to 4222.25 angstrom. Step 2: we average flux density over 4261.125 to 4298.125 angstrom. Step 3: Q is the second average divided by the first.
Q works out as 0.9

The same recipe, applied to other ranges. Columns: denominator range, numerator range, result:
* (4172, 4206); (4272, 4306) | 0.93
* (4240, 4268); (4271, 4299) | 0.89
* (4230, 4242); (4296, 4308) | 0.98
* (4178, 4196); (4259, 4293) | 0.97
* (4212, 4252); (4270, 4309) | 0.94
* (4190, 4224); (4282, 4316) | 0.92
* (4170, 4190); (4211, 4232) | 1.01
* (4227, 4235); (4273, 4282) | 1.14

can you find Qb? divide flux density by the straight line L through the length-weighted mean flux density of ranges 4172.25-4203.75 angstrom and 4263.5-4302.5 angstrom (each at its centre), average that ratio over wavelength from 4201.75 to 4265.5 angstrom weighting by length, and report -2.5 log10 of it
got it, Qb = -0.04 mag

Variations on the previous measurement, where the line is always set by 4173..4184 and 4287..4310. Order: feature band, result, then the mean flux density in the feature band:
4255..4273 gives -0.086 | 3.6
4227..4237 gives 0.051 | 3.21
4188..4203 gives -0.119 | 3.79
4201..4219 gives -0.102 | 3.71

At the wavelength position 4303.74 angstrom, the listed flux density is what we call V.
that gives 3.44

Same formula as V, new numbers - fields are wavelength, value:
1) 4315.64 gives 3.93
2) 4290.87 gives 3.09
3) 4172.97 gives 3.25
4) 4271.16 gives 3.27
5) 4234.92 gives 3.83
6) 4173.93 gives 3.36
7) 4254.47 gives 3.76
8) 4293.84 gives 3.13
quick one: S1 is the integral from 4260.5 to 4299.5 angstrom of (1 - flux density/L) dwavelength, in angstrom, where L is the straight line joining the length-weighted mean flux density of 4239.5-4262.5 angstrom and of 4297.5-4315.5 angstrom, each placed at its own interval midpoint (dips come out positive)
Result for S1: 2.76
